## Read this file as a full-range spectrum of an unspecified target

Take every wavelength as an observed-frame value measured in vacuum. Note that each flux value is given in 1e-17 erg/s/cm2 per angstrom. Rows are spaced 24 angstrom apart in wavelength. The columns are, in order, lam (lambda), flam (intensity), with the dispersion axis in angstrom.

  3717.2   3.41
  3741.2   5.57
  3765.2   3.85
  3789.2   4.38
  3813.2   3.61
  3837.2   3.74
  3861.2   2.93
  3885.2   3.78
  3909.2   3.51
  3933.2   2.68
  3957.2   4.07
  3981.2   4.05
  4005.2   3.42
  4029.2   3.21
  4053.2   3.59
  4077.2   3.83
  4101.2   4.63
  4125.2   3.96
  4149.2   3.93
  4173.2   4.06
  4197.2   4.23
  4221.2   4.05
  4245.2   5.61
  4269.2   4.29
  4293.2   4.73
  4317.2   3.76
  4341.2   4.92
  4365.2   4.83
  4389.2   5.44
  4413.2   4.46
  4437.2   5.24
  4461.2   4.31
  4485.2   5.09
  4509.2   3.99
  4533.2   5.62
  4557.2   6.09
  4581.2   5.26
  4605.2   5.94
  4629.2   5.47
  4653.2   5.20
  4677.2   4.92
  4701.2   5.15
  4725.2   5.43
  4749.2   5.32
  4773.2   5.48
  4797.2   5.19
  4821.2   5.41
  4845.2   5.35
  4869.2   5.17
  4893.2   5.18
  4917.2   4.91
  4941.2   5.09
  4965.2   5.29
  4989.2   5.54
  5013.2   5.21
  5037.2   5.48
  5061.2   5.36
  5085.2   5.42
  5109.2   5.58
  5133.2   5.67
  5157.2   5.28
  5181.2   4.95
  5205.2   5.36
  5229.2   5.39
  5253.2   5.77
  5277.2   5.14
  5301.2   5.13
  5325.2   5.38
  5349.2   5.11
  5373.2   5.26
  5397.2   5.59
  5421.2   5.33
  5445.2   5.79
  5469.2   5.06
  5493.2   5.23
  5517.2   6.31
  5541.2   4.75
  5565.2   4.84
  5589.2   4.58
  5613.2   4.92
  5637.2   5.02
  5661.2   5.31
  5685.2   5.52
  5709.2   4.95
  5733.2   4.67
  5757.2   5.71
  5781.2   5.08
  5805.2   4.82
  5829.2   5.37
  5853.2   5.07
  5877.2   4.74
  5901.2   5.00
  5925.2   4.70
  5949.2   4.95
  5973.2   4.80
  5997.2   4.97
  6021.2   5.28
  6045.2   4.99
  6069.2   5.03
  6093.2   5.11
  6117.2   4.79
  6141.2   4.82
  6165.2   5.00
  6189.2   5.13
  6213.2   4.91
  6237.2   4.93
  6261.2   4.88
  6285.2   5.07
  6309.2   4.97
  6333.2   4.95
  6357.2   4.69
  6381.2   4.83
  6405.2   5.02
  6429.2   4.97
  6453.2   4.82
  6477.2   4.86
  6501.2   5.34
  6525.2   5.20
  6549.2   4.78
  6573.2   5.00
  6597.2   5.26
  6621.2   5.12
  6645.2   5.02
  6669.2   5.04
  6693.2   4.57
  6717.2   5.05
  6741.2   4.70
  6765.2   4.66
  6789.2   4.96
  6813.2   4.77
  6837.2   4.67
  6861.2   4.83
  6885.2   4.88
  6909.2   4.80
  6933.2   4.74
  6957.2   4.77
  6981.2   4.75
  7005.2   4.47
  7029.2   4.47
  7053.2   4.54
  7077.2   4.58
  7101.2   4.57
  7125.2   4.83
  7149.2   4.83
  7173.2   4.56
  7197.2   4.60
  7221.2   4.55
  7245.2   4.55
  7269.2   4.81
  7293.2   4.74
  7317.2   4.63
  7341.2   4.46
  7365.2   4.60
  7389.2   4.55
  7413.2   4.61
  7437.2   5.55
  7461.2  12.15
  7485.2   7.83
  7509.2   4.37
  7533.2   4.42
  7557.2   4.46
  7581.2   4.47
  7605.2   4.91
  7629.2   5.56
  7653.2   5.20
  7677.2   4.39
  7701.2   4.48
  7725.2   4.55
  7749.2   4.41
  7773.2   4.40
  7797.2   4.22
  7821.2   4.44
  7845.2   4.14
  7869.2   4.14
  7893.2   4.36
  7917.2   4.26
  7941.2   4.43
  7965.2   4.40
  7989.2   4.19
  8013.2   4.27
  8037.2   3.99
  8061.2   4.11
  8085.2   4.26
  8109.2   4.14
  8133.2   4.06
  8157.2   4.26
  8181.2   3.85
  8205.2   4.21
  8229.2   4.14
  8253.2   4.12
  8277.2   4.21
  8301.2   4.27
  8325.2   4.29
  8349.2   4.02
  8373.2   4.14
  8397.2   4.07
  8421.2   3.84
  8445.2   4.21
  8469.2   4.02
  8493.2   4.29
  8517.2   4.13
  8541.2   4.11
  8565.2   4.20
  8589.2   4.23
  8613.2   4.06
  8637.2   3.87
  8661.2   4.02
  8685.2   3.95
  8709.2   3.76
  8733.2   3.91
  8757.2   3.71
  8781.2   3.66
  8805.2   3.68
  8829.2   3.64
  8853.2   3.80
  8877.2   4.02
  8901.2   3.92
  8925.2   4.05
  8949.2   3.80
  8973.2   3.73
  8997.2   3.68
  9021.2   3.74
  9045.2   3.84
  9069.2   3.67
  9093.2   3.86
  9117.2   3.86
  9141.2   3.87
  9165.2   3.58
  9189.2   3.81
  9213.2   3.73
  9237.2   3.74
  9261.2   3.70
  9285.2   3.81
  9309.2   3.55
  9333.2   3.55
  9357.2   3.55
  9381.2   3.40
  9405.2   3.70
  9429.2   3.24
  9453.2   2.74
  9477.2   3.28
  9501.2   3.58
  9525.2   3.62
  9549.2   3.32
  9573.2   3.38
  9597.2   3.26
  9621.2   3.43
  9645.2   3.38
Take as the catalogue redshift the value 0.136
